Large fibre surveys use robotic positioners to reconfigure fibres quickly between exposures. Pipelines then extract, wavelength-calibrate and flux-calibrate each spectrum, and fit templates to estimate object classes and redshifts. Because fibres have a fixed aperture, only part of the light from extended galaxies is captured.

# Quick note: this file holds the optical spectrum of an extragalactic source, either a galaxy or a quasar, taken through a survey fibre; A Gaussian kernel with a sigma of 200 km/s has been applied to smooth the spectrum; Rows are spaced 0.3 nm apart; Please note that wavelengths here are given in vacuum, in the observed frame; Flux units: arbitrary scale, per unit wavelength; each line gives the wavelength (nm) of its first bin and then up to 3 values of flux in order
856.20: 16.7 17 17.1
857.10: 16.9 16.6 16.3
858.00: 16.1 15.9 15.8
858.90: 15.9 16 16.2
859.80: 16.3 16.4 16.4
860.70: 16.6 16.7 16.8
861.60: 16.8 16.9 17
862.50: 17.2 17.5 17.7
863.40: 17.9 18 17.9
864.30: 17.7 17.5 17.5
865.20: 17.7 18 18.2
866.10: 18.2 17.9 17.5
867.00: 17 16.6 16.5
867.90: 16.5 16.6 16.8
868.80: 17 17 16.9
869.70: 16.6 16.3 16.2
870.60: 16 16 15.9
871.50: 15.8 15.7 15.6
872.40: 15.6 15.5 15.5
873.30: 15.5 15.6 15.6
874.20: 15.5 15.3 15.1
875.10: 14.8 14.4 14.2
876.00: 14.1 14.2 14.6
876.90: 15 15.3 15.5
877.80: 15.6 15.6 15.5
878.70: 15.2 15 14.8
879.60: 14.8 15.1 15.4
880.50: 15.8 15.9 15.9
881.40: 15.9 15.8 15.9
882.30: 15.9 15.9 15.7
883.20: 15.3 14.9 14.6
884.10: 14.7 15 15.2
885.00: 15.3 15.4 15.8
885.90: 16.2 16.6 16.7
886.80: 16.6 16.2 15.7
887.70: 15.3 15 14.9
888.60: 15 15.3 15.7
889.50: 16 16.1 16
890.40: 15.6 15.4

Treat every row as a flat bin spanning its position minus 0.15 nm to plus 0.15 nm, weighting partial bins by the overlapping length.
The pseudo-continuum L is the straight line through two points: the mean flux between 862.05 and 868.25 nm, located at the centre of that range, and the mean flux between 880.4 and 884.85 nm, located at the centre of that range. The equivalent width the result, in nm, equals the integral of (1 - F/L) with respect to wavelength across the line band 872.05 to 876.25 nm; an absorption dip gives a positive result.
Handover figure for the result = 0.34 nm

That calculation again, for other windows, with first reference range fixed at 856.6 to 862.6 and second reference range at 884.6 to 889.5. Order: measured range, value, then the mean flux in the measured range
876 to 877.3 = 0.11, 14.7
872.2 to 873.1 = 0.03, 15.5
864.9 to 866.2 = -0.13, 18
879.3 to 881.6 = 0.06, 15.5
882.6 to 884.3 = 0.07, 15.1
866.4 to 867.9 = -0.06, 17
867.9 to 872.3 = -0.03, 16.3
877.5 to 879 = 0.05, 15.4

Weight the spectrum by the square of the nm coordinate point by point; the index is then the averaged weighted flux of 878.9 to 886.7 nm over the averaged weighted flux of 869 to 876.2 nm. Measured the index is 1.0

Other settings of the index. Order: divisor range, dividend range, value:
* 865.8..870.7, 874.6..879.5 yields 0.90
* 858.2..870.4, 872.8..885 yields 0.93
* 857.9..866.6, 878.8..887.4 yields 0.96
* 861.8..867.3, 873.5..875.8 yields 0.88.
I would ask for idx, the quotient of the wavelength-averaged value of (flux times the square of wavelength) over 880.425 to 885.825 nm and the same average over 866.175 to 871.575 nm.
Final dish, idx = 0.96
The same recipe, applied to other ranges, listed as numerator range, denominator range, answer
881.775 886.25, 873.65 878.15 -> 1.05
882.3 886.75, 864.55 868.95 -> 0.94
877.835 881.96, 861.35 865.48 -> 0.92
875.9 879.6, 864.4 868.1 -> 0.89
